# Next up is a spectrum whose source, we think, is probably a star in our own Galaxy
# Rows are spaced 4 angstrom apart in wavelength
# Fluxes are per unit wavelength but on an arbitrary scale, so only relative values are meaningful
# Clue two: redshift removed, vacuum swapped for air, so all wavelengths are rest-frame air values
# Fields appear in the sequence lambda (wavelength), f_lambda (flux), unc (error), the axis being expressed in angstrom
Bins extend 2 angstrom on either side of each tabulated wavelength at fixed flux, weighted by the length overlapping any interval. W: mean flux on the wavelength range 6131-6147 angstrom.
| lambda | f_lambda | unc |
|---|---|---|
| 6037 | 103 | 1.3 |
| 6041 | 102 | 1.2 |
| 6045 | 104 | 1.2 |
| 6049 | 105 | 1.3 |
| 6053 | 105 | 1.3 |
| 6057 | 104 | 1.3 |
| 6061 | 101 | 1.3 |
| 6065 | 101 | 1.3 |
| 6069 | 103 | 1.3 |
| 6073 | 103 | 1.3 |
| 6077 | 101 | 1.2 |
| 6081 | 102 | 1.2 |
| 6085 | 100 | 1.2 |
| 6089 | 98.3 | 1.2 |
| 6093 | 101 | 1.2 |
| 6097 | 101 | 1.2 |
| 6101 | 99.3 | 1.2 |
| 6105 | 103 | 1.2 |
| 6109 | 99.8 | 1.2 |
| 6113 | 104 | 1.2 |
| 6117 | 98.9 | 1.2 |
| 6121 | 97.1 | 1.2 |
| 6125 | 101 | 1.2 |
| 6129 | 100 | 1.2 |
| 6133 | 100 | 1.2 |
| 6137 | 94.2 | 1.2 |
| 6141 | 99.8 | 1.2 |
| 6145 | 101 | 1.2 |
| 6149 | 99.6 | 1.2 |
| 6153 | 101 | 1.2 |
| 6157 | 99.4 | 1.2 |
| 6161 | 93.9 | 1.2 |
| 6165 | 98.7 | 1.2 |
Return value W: 98.8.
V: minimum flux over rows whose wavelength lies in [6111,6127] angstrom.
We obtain 97.1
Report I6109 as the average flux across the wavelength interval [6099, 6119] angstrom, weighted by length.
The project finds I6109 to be 101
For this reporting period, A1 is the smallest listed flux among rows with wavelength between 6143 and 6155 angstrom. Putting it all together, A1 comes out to 99.6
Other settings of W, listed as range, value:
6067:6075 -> 103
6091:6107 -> 101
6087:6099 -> 100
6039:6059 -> 104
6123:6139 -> 98.8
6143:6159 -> 100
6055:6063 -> 102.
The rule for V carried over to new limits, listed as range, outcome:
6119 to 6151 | 94.2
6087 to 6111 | 98.3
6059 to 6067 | 101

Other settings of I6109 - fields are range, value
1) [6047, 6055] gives 105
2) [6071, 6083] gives 102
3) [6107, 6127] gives 100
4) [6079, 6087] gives 101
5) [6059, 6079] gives 102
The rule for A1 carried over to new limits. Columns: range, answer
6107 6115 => 99.8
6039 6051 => 102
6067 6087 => 100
